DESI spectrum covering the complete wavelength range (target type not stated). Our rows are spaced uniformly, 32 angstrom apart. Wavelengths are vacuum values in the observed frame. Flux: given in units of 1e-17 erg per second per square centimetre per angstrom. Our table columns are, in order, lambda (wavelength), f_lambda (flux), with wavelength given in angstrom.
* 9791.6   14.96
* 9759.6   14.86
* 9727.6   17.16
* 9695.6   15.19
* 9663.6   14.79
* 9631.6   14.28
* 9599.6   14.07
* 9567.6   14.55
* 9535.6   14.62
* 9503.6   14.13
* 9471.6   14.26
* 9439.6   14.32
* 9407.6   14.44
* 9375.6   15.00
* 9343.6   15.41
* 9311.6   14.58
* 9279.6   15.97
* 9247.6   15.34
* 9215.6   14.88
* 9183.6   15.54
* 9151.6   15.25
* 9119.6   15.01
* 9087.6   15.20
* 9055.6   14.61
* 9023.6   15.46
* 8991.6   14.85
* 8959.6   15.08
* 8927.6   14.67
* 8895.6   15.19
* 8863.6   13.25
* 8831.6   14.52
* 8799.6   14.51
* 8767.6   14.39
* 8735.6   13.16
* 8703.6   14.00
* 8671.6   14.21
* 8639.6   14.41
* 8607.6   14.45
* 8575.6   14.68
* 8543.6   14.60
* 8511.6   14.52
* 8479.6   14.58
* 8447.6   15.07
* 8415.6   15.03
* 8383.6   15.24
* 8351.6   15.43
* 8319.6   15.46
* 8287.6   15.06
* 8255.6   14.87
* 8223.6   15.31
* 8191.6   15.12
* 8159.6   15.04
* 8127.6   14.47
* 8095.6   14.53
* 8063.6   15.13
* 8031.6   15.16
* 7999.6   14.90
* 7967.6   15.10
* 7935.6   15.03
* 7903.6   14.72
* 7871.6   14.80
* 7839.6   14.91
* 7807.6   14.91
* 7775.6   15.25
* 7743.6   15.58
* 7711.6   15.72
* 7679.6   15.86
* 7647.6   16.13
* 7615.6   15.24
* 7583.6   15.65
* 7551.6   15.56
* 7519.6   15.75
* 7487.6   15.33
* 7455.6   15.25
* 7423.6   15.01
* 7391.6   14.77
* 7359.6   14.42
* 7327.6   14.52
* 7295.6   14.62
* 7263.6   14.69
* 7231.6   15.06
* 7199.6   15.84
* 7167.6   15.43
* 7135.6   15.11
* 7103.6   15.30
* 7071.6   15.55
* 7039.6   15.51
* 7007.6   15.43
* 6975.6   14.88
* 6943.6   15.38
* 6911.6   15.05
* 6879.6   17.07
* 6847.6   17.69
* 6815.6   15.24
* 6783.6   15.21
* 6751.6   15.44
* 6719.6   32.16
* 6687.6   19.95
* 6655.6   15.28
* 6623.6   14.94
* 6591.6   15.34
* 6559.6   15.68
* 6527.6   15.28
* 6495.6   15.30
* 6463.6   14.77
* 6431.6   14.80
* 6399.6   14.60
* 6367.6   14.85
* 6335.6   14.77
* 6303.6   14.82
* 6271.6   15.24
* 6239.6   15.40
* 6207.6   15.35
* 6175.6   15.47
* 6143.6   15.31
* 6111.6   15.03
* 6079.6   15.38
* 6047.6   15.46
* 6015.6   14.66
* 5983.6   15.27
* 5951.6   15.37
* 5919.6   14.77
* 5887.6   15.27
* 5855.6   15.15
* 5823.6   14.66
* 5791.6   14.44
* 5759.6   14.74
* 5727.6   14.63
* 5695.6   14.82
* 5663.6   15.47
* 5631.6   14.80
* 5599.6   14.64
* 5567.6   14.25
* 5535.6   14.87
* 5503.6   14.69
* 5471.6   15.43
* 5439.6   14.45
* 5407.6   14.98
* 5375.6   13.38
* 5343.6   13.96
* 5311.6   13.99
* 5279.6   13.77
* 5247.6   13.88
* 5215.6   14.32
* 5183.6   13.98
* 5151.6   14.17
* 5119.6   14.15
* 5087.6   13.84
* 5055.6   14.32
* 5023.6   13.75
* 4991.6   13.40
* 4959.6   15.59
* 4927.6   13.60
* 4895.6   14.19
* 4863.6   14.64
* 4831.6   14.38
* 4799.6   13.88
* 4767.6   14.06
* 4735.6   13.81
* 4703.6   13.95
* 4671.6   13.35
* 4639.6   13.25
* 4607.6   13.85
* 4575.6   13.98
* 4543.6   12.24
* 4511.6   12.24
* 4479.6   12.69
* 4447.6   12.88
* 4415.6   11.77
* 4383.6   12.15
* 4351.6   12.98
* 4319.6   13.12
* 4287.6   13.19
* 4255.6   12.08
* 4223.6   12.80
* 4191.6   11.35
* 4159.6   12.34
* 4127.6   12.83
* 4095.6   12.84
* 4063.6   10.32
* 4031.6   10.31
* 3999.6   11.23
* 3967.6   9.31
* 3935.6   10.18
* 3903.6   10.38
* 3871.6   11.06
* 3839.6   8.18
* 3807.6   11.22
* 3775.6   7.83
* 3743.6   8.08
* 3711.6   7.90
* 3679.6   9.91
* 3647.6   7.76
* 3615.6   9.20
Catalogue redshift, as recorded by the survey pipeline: 0.021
